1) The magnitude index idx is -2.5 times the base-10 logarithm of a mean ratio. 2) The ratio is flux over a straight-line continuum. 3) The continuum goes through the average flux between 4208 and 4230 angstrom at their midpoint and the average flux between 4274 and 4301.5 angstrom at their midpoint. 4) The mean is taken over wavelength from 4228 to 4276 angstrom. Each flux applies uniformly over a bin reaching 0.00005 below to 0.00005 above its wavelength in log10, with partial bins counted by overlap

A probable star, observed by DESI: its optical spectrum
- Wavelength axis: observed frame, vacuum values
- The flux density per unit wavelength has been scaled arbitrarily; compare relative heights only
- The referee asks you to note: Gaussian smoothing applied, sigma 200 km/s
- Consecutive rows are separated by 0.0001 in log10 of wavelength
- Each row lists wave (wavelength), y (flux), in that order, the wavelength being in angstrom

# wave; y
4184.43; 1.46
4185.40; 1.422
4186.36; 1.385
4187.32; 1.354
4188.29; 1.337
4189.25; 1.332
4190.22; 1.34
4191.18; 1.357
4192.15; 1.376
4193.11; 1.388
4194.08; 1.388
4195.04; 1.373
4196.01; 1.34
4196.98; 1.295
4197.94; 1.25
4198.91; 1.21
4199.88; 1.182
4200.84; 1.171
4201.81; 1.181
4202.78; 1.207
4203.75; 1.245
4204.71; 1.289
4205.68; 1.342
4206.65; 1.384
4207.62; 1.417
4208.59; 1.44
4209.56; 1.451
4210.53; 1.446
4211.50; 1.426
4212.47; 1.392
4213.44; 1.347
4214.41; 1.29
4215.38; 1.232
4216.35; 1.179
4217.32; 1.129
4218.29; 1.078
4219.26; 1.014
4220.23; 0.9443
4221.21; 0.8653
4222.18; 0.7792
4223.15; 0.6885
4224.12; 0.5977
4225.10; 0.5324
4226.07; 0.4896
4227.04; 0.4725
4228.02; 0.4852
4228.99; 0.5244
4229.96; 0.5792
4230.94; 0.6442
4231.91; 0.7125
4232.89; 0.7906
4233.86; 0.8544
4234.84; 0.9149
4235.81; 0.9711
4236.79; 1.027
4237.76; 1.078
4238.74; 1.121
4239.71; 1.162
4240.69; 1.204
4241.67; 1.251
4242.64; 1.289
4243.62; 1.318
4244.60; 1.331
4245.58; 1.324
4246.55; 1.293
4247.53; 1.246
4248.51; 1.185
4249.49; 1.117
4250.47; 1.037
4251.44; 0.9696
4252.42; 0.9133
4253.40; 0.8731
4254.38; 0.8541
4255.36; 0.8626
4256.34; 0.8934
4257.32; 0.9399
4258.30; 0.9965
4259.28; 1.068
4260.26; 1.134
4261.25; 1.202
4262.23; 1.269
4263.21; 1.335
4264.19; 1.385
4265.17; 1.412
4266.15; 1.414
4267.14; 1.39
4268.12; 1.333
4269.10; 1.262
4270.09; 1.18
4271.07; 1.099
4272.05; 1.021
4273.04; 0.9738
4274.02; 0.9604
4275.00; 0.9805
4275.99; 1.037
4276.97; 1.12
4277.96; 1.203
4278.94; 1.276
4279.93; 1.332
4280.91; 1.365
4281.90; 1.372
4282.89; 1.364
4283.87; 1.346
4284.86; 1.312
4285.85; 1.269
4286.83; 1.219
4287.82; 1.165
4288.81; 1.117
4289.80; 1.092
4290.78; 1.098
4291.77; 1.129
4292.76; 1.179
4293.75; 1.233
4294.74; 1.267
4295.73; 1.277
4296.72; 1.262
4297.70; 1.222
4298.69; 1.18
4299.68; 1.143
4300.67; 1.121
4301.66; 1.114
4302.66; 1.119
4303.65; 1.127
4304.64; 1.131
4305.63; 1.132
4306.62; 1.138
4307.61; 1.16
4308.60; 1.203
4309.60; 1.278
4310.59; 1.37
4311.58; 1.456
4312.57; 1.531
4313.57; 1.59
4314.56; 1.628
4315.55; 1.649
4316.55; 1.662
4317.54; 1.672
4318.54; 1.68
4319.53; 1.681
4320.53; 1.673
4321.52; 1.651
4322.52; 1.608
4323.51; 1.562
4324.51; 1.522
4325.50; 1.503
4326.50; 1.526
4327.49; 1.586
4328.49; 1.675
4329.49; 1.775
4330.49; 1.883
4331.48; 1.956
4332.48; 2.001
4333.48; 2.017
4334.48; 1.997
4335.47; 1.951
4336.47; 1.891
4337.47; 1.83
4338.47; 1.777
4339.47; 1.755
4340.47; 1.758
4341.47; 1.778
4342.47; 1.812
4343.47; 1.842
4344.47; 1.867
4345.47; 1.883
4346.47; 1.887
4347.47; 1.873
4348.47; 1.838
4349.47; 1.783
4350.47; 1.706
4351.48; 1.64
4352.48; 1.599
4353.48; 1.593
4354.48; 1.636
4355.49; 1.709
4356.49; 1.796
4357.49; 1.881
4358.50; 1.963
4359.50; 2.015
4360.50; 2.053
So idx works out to 0.02 mag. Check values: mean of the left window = 0.983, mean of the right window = 1.2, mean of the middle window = 1.07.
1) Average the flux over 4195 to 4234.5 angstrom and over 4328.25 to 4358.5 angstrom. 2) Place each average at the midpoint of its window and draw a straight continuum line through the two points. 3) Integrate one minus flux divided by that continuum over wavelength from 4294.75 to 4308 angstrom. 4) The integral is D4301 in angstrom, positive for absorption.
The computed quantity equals 3.4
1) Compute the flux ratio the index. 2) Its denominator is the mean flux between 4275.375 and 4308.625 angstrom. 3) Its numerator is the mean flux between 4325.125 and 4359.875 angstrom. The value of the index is 1.50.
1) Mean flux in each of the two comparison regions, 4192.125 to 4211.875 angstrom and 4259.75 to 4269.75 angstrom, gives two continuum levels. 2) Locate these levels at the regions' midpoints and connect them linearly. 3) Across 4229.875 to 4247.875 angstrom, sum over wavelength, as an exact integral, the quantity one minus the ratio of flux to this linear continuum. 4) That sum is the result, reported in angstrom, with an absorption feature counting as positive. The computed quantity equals 3.4 angstrom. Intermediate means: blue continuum 1.32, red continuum 1.31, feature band 1.07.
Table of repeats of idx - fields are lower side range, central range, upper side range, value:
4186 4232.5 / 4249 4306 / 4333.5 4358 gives 0.25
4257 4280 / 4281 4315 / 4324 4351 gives 0.16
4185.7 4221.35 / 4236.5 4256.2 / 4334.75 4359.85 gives 0.27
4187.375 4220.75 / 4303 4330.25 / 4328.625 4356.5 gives 0.15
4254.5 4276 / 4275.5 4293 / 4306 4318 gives 0.03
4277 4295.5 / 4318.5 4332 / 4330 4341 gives 0.06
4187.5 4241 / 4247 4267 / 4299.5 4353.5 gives 0.17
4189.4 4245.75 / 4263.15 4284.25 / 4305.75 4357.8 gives 0.13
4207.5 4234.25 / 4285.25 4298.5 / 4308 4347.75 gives 0.21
